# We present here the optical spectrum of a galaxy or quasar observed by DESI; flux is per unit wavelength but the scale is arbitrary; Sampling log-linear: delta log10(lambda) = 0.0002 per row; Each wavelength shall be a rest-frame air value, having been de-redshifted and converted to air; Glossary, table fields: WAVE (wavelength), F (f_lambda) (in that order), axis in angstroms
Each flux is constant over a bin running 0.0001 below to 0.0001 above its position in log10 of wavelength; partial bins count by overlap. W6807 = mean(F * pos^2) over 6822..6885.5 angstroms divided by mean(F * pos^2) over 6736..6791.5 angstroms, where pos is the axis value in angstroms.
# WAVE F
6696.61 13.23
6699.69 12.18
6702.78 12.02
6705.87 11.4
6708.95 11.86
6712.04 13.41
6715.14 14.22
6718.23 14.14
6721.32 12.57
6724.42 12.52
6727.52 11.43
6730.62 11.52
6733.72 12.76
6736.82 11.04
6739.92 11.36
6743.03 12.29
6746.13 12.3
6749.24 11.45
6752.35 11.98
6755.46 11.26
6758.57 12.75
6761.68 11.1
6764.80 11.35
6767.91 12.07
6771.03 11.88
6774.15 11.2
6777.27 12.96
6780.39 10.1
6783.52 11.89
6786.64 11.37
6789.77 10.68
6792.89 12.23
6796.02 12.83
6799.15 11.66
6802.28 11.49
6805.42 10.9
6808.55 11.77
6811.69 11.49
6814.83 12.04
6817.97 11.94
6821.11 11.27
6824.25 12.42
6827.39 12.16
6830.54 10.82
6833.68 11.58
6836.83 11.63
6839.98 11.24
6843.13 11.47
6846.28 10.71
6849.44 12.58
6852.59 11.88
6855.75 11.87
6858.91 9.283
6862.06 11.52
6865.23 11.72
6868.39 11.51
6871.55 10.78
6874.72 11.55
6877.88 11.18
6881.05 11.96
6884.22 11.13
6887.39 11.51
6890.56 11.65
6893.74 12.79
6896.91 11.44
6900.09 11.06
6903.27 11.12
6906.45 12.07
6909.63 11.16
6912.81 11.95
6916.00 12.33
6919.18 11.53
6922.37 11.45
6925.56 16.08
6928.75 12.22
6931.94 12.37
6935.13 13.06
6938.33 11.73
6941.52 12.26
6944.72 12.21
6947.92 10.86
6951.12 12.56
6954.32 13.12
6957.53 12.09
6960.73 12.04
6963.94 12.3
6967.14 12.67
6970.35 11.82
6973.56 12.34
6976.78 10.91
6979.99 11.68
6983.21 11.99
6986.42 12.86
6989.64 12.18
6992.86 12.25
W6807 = 1.01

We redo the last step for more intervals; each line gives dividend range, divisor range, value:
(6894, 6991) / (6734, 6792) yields 1.10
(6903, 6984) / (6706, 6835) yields 1.08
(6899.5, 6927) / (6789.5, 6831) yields 1.06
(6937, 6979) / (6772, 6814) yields 1.09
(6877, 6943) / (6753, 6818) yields 1.07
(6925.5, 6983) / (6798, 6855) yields 1.09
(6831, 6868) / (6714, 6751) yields 0.96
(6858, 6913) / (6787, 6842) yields 1.00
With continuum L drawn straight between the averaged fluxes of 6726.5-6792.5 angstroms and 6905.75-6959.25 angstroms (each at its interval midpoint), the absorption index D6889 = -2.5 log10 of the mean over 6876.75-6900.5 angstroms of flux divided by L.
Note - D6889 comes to 0.05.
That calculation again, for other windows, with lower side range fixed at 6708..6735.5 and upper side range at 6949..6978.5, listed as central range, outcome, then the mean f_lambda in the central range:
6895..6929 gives 0.02 mag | 12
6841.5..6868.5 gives 0.09 mag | 11.4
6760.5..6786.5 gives 0.09 mag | 11.6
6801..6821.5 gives 0.09 mag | 11.6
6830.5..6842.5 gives 0.10 mag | 11.4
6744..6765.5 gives 0.08 mag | 11.8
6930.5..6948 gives 0.00 mag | 12.2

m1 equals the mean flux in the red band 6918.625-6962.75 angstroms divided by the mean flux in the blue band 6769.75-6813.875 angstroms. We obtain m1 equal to 1.07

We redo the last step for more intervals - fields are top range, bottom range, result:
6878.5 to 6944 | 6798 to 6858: 1.04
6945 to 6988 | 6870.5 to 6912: 1.05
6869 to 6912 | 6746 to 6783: 0.98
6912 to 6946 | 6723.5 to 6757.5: 1.06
